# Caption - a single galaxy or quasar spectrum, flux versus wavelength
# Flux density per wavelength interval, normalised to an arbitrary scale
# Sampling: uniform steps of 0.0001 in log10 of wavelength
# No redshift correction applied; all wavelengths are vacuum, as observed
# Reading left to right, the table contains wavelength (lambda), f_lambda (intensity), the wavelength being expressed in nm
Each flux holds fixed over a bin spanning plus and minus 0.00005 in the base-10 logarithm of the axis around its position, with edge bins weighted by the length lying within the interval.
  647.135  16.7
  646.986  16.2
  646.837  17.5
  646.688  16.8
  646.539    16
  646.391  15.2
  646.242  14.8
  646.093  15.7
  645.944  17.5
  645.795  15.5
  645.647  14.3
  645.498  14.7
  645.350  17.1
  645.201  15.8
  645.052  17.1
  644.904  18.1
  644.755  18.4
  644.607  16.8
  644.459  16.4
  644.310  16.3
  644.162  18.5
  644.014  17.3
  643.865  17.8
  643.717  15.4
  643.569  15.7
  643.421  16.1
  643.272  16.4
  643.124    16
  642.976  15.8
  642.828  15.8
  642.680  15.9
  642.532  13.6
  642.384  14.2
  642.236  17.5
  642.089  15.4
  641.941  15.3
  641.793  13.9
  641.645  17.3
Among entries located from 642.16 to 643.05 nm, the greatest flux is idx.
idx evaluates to 17.5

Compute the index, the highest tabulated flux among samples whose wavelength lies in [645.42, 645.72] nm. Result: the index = 14.7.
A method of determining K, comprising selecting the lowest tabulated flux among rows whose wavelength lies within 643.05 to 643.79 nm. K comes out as 15.4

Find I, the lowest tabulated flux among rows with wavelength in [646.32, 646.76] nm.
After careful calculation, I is 15.2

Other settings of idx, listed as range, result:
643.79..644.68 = 18.5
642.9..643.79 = 16.4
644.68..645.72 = 18.4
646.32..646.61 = 16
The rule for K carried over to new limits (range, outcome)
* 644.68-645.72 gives 14.3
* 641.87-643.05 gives 13.6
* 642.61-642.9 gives 15.8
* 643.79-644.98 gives 16.3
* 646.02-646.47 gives 14.8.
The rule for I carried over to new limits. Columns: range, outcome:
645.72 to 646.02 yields 15.5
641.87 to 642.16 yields 15.3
